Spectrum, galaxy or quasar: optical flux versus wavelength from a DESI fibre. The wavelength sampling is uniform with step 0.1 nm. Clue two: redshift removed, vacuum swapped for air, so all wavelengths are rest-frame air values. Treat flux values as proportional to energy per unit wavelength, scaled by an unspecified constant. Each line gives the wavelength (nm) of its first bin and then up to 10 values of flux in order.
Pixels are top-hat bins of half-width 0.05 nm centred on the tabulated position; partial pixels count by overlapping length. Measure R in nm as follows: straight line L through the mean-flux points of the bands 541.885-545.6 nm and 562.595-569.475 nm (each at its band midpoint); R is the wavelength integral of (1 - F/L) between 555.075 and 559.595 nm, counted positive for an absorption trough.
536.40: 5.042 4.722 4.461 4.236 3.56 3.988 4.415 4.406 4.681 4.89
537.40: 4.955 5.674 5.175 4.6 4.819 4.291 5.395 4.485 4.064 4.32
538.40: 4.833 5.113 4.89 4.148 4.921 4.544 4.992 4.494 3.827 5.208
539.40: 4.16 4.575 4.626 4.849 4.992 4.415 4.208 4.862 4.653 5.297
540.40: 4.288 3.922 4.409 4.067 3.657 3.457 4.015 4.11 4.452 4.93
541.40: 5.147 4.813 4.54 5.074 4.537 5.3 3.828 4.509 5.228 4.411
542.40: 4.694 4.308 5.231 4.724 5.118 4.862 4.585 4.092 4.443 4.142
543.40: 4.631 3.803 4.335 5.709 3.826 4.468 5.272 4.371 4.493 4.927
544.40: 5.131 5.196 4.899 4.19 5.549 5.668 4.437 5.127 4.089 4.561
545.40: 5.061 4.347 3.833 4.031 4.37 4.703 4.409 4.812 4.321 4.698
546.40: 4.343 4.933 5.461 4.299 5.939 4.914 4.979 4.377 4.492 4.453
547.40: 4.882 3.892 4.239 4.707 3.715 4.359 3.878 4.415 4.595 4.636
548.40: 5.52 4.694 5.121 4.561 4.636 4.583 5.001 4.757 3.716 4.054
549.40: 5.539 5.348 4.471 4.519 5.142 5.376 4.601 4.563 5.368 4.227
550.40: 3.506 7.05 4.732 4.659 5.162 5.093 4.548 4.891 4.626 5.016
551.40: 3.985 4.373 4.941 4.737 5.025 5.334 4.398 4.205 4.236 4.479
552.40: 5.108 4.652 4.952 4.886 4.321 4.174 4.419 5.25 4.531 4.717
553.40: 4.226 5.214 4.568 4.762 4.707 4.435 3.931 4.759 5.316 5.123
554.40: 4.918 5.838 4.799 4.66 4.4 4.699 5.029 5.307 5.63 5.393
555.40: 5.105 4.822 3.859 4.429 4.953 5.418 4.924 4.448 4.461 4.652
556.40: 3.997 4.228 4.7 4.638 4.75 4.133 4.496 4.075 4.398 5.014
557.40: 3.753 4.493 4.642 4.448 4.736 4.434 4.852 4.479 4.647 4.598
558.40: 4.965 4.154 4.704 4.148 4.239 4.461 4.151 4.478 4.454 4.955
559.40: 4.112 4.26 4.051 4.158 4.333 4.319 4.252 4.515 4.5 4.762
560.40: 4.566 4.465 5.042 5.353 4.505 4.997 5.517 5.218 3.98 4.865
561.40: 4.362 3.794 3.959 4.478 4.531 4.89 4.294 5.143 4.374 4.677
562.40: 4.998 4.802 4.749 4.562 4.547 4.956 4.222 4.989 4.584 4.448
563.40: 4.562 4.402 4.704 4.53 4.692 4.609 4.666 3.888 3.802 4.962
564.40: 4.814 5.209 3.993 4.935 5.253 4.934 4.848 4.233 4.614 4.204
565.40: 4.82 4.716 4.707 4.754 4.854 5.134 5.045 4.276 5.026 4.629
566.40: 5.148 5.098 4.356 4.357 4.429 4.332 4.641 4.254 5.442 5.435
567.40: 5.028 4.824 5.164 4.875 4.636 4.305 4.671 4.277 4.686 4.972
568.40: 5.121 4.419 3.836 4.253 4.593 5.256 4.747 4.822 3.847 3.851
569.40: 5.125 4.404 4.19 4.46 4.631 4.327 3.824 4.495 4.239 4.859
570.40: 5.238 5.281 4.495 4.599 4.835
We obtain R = 0.09 nm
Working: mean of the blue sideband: 4.67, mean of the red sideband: 4.66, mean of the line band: 4.57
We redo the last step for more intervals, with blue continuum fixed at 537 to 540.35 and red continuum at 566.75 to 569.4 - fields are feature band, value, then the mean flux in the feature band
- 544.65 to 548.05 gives 0.07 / 4.59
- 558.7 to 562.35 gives 0.11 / 4.52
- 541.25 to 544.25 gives 0.03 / 4.65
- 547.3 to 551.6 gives 0.00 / 4.68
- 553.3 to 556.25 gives -0.10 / 4.83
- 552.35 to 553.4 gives 0.00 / 4.68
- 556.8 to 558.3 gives 0.06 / 4.48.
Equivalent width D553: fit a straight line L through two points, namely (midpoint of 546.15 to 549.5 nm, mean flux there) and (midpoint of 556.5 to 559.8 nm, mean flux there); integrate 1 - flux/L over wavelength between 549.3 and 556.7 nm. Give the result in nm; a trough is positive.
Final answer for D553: -0.373 nm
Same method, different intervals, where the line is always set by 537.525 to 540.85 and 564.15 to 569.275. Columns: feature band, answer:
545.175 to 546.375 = 0.04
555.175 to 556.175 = -0.05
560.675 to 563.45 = 0.02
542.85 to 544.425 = 0.02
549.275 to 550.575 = -0.08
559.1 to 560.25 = 0.08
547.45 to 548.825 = 0.04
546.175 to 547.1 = -0.05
